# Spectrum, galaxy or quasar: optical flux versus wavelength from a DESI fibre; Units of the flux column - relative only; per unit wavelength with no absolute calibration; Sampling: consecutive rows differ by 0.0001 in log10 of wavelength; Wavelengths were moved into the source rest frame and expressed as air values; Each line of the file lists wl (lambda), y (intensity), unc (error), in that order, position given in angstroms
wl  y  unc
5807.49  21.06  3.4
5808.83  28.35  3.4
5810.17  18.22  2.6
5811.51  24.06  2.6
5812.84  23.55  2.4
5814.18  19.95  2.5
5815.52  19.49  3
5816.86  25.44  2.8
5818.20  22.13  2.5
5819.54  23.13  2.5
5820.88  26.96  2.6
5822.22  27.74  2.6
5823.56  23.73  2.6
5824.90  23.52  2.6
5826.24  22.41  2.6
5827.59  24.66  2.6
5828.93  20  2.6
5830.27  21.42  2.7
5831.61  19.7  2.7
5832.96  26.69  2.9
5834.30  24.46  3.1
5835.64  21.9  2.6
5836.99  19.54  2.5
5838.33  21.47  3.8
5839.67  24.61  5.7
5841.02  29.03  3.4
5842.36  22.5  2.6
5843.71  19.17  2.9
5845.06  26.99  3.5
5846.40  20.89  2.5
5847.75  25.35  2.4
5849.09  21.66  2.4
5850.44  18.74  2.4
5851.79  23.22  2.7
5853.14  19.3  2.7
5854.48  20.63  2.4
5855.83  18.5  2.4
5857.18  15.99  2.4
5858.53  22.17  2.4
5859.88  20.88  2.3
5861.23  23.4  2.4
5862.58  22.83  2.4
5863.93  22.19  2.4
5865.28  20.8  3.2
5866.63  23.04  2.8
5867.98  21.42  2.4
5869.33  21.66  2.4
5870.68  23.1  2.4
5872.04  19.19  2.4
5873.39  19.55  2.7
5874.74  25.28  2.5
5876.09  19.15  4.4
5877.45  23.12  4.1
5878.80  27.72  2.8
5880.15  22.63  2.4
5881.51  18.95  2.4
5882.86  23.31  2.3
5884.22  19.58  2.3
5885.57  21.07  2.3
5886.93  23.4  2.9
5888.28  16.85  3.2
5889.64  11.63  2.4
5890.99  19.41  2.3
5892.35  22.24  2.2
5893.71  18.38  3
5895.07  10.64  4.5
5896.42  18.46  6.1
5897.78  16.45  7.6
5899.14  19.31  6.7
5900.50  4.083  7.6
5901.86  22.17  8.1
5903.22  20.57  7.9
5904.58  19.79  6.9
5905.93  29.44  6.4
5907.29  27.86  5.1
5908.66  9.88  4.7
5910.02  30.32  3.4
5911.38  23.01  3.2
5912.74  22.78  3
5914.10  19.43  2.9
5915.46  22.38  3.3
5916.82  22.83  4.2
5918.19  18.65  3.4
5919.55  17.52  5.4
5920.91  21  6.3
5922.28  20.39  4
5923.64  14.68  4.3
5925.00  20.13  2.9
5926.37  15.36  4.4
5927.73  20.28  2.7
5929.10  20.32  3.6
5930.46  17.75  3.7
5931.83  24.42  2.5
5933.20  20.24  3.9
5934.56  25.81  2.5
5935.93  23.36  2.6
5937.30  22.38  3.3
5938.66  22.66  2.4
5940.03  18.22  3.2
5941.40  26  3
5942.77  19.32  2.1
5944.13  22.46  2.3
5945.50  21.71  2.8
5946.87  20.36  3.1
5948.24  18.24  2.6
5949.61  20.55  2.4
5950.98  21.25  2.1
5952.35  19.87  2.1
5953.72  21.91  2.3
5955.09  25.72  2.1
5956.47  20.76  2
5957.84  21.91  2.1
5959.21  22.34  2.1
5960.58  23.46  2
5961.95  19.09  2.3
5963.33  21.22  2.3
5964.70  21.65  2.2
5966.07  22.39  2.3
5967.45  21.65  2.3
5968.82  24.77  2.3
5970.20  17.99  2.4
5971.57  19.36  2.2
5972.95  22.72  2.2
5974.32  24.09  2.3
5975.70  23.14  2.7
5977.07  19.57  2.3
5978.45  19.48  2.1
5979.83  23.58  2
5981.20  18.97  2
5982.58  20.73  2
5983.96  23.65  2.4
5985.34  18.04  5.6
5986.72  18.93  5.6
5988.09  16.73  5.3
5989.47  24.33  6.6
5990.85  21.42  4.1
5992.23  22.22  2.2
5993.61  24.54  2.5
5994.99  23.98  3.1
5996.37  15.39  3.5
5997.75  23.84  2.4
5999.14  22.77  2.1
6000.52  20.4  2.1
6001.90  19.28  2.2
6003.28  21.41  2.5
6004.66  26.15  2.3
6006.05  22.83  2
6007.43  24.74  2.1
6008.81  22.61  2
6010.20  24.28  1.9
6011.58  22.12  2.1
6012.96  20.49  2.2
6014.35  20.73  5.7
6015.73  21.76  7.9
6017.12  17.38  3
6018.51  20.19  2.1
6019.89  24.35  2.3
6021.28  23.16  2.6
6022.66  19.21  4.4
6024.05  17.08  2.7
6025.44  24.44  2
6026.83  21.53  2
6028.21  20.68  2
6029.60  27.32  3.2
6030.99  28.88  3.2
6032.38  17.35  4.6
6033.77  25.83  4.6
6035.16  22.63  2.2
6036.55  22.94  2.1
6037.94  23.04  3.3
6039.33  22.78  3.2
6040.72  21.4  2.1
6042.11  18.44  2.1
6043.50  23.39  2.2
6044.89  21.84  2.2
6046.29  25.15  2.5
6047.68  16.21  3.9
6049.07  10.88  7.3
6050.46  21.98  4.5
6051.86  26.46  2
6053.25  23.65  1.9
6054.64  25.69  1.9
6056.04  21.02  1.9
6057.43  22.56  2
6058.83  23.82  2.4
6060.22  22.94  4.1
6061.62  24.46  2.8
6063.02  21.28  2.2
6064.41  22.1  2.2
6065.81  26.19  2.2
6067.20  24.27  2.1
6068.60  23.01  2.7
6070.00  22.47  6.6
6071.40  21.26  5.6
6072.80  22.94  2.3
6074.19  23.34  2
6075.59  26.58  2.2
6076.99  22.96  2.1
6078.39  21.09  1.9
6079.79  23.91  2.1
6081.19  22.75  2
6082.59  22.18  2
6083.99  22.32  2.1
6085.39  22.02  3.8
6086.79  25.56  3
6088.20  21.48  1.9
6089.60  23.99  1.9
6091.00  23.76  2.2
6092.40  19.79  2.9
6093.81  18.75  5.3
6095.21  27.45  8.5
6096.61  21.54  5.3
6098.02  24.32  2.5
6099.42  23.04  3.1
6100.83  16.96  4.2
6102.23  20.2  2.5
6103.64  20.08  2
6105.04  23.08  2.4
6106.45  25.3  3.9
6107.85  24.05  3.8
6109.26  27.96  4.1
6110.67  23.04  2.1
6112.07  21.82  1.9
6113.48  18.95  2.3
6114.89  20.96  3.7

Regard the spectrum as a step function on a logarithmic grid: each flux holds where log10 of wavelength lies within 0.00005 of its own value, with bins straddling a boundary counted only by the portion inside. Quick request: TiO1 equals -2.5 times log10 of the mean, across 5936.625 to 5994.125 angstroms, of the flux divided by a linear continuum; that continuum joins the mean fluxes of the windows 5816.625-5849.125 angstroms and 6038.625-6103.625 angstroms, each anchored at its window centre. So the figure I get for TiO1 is 0.07 mag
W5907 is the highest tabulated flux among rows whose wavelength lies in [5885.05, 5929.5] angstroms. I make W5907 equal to 30.32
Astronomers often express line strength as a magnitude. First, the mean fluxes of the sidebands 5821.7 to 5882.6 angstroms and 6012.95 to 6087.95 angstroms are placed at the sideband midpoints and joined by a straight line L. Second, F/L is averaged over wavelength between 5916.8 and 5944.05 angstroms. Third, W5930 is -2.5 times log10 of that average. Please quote 0.09 mag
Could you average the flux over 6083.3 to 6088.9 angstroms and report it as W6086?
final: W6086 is 22.8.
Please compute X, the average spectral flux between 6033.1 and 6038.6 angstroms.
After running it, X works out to 23.6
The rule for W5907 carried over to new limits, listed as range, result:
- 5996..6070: 28.88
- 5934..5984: 26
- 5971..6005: 26.15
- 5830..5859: 29.03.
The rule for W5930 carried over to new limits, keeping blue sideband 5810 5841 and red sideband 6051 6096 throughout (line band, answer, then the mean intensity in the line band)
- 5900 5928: 0.143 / 20.2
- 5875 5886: 0.047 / 22.1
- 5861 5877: 0.062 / 21.8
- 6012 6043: 0.060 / 21.9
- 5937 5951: 0.095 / 21.2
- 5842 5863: 0.083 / 21.3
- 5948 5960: 0.077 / 21.5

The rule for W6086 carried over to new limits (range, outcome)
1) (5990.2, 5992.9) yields 21.8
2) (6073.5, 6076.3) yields 24.9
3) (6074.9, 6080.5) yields 23.6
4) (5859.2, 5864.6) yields 22.3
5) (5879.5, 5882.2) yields 20.8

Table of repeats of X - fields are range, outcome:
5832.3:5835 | 25.6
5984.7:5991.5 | 19.9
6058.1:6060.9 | 23.4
